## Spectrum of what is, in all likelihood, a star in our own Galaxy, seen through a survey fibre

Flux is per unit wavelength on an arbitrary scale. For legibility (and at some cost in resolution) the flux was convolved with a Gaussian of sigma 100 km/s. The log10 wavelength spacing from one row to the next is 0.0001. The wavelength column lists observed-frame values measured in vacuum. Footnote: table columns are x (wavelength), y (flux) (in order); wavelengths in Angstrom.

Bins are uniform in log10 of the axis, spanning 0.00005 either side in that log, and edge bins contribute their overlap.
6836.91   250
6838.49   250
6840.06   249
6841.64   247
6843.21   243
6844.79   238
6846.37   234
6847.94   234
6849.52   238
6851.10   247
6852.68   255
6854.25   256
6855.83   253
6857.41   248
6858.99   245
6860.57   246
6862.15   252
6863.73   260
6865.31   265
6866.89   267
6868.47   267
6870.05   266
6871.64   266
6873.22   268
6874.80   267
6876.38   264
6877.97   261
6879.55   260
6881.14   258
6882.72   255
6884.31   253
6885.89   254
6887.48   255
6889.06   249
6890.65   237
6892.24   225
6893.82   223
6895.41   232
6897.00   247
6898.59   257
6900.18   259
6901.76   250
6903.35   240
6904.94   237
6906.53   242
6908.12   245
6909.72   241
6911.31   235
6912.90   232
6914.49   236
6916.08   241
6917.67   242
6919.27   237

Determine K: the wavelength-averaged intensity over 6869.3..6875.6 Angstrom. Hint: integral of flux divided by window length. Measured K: 267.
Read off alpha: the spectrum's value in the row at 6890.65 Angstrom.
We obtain 237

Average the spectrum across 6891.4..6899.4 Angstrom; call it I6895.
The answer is 237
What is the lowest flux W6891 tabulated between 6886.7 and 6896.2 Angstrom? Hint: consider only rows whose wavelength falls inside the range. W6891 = 223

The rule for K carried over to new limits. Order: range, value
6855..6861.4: 248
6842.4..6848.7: 237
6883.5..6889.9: 253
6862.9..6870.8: 265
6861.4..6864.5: 256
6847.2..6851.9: 239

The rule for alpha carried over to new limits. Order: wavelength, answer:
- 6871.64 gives 266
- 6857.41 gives 248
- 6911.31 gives 235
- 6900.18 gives 259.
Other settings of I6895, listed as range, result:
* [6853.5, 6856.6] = 254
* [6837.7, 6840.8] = 250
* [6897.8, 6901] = 259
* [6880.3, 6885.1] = 255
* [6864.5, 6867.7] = 266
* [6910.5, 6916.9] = 236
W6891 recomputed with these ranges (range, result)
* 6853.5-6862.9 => 245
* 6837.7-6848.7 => 234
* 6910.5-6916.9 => 232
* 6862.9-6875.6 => 260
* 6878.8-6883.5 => 255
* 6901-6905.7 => 237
